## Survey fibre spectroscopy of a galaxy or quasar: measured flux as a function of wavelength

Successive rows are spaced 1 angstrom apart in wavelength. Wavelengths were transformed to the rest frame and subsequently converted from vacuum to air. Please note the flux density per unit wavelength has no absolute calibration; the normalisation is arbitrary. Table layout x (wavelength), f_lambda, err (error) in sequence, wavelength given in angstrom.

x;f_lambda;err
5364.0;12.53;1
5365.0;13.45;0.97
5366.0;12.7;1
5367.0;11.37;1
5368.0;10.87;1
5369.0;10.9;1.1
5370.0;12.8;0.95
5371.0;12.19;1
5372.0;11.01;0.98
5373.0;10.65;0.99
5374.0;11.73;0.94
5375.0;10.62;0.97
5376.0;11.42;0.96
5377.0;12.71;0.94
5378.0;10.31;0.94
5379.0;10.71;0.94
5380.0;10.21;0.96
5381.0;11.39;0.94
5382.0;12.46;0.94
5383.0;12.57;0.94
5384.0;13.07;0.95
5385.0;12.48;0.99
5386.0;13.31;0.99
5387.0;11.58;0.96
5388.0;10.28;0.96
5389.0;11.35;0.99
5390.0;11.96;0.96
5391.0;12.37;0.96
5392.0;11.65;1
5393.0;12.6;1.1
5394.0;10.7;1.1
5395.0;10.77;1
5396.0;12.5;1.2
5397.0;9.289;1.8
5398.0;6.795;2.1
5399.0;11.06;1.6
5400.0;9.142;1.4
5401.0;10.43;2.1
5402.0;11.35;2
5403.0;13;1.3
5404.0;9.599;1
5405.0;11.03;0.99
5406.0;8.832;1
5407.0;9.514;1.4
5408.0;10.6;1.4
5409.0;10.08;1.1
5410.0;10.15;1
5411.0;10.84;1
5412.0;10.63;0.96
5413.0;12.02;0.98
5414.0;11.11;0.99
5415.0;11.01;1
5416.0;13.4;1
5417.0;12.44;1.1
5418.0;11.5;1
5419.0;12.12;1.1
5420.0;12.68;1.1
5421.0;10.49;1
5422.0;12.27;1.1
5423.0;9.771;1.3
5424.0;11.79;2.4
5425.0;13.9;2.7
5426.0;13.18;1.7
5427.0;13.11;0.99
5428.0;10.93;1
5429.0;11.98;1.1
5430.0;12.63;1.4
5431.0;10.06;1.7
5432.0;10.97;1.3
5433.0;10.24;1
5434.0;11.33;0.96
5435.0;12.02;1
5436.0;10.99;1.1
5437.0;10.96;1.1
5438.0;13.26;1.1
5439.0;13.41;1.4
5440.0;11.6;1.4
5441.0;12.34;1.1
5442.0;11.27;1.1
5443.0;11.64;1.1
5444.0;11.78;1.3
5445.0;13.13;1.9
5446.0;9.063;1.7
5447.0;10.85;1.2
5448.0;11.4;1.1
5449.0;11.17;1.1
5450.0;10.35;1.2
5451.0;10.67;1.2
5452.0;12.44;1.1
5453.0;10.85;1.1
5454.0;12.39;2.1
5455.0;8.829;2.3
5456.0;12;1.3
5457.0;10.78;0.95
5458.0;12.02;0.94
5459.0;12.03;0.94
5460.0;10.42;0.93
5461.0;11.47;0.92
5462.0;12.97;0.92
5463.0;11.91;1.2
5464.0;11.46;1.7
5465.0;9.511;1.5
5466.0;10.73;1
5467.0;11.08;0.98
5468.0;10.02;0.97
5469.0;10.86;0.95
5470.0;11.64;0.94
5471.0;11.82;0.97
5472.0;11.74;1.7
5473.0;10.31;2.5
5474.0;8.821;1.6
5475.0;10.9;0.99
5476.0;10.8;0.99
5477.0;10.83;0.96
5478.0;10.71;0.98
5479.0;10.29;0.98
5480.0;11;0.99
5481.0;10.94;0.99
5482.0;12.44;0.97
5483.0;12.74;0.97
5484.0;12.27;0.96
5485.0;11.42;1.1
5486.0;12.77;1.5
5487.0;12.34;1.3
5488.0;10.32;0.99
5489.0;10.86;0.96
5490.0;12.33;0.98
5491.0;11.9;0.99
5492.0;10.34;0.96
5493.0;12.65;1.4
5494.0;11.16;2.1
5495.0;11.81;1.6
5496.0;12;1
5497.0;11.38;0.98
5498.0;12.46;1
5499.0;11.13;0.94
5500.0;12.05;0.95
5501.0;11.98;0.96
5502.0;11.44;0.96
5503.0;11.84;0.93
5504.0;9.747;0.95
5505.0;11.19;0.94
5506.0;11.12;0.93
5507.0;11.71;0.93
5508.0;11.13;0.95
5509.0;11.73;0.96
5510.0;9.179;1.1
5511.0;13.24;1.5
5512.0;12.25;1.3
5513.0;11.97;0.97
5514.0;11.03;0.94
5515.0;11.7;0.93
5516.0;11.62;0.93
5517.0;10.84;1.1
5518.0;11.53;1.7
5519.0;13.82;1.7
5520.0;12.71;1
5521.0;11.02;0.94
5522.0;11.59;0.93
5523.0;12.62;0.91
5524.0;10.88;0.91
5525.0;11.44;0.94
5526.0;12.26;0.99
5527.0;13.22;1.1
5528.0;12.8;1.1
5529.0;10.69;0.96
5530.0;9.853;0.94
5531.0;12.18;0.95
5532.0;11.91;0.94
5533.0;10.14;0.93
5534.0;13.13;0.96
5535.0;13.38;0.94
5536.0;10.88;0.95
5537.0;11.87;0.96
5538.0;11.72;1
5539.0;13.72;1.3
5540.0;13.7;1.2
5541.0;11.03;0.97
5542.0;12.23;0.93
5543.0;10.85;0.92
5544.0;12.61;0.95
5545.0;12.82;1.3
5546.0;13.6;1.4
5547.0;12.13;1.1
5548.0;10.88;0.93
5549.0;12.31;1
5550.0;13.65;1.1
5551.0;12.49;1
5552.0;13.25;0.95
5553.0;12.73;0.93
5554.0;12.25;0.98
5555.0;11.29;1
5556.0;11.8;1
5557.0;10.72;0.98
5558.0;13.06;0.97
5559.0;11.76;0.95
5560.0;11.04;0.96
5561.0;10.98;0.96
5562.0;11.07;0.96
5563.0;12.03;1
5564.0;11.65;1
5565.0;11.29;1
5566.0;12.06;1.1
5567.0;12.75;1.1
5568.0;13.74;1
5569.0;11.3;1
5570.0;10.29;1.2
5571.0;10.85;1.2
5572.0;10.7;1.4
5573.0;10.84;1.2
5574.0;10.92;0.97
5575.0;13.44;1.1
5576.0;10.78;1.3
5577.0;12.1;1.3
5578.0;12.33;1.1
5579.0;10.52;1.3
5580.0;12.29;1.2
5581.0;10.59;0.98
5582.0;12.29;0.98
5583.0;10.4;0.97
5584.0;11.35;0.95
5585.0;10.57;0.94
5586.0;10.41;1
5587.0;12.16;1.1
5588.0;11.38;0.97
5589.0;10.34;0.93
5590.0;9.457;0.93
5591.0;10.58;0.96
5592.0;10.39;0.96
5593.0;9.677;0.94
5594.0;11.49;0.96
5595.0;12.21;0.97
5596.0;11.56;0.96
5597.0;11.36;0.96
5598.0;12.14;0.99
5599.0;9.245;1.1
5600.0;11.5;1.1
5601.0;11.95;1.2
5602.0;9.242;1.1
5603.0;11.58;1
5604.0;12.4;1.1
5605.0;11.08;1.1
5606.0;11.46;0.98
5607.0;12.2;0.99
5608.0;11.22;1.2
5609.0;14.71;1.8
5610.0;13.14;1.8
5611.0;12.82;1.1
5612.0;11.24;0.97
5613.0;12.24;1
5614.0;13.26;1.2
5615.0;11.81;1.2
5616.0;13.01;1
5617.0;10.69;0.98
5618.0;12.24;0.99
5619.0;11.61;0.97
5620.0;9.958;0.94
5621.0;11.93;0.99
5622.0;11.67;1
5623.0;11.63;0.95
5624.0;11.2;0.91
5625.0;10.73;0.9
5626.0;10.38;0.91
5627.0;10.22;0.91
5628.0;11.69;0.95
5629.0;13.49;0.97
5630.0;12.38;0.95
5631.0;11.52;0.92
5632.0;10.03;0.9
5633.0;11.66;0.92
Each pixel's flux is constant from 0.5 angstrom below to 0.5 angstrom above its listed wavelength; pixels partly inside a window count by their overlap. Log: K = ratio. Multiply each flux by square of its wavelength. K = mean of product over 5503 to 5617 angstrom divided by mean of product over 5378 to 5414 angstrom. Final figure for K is 1.1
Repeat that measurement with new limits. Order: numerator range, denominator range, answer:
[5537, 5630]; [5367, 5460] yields 1.09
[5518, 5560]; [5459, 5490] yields 1.10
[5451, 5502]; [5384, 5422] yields 1.05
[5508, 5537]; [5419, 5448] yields 1.04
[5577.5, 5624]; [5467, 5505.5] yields 1.05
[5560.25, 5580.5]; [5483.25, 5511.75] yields 1.03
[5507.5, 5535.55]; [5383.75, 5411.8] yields 1.13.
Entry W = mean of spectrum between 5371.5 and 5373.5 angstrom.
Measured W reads 10.8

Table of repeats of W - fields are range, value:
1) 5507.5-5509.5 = 11.4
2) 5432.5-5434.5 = 10.8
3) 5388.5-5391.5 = 11.9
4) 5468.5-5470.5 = 11.2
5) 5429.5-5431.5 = 11.3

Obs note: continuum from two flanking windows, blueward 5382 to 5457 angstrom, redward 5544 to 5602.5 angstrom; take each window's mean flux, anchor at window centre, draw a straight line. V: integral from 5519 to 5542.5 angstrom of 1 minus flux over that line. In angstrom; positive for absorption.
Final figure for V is -1.05 angstrom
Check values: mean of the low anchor 11.4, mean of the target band 12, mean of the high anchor 11.5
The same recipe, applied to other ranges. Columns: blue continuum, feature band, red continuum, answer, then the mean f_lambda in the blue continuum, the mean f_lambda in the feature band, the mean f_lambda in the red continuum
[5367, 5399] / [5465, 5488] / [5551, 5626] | 0.62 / 11.4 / 11.1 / 11.5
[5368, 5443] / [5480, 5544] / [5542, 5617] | -1.04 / 11.4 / 11.8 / 11.7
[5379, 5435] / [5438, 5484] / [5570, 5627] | 0.31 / 11.3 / 11.3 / 11.4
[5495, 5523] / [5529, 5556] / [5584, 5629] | -1.36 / 11.6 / 12.1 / 11.4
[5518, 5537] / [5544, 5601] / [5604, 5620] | 2.16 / 11.9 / 11.6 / 12.1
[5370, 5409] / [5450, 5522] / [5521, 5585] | 1.02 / 11.1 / 11.4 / 11.8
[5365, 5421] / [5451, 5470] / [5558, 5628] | 0.22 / 11.3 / 11.2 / 11.5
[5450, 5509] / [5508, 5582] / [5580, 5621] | -3.06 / 11.3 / 11.9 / 11.4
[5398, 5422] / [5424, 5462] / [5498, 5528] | -1.35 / 10.9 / 11.6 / 11.7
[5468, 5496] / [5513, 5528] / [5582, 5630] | -0.73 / 11.3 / 11.9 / 11.4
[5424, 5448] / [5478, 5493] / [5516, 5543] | 0.35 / 11.8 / 11.6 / 11.9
